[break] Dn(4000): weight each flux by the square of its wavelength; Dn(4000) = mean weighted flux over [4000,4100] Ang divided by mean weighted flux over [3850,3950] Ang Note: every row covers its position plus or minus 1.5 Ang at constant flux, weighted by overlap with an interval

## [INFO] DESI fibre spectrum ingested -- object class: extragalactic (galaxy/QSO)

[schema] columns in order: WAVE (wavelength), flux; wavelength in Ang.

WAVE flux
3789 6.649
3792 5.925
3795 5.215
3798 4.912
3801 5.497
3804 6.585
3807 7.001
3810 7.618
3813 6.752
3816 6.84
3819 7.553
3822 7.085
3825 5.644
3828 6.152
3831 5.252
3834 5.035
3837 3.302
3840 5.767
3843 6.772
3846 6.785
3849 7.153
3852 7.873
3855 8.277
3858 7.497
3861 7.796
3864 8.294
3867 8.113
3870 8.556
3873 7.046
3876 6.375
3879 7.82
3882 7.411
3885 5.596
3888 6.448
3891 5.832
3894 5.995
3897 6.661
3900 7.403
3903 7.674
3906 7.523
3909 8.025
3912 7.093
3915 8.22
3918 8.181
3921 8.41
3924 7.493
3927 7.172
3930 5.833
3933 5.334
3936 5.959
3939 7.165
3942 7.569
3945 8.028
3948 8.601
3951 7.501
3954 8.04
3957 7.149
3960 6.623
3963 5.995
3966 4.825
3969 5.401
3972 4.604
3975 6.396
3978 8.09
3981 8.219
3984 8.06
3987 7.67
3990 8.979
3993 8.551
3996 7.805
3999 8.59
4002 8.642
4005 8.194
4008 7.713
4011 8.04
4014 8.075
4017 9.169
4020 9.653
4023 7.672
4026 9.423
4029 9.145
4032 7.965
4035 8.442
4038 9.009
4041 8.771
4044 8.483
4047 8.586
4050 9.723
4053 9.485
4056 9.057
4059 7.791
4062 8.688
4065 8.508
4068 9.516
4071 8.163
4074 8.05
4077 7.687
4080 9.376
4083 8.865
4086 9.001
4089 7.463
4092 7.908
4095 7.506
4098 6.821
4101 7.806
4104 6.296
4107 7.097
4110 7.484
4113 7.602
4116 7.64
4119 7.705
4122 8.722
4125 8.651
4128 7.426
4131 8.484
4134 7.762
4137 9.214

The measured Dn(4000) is 1.25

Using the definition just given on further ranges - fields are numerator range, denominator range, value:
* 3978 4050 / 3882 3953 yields 1.25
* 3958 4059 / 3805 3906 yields 1.27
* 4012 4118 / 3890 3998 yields 1.23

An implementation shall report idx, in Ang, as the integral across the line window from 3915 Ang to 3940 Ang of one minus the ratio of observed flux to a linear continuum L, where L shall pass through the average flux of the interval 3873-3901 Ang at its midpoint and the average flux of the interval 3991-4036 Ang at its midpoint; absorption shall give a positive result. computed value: 0.7 Ang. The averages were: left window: 6.62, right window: 8.48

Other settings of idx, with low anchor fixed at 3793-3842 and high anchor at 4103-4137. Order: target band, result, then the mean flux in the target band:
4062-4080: -2.35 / 8.49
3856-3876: -4.68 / 7.78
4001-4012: -1.54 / 8.13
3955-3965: 0.41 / 6.57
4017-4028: -2.64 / 8.96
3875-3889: -0.77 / 6.75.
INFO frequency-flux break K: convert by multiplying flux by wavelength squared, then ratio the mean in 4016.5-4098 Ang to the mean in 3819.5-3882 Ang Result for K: 1.39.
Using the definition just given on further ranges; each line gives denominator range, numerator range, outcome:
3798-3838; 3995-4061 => 1.56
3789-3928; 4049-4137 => 1.34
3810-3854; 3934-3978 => 1.13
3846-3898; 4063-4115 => 1.23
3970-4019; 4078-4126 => 1.05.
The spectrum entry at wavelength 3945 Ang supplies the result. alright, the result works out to 8.028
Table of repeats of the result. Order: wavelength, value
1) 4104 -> 6.296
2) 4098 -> 6.821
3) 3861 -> 7.796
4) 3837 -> 3.302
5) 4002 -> 8.642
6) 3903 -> 7.674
